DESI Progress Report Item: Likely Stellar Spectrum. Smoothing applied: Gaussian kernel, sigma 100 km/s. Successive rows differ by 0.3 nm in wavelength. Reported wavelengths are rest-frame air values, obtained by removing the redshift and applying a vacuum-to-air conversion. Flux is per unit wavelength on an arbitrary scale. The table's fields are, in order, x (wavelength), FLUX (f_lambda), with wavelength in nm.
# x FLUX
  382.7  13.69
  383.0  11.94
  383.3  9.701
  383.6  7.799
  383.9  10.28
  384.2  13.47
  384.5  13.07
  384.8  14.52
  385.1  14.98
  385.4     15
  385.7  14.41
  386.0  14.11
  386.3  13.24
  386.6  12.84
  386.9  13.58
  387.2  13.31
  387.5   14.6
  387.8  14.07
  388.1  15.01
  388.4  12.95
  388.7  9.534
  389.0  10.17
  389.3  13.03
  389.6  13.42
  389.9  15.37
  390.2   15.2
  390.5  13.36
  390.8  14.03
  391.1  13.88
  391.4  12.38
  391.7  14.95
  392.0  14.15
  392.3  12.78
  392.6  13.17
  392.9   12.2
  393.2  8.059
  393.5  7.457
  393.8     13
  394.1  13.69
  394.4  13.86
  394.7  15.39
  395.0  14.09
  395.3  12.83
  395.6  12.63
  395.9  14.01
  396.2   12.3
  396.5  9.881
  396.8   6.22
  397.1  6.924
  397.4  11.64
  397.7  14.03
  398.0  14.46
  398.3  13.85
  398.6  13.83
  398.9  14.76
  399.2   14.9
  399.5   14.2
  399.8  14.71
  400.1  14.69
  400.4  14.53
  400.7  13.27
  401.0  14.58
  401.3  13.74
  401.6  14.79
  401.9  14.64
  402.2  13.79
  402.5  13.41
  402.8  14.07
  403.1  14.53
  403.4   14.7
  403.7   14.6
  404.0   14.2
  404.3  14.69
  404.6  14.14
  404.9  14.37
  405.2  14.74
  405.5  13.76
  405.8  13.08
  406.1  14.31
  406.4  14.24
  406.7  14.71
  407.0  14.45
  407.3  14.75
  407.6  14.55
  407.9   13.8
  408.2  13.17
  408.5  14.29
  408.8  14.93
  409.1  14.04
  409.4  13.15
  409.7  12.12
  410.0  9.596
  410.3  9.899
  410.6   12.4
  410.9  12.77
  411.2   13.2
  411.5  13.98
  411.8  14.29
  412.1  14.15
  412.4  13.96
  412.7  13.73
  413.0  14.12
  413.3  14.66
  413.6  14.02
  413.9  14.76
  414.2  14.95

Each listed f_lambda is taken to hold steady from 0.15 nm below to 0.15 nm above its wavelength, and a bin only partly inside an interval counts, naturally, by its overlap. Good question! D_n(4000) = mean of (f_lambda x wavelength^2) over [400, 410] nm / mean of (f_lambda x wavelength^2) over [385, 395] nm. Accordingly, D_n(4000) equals 1.15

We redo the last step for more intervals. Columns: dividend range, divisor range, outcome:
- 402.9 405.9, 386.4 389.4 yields 1.20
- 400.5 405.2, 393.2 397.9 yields 1.26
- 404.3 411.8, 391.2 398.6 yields 1.18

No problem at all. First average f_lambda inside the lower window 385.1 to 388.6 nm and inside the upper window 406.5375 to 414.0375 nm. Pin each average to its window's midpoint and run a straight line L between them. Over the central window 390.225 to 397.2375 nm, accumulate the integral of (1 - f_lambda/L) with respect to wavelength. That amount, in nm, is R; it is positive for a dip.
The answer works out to 0.77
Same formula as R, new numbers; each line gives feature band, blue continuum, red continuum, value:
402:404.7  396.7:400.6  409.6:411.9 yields -0.32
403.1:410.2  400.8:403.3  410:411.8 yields -0.36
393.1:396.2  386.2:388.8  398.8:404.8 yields 0.28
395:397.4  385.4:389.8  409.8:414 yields 0.41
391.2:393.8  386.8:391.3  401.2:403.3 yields 0.31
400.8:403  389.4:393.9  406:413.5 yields -0.14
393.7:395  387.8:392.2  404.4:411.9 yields -0.06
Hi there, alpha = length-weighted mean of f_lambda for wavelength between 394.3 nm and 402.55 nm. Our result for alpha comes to 13.3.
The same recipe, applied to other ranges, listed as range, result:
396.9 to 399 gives 12.6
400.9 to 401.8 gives 14.4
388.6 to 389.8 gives 11.8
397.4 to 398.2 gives 13.7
